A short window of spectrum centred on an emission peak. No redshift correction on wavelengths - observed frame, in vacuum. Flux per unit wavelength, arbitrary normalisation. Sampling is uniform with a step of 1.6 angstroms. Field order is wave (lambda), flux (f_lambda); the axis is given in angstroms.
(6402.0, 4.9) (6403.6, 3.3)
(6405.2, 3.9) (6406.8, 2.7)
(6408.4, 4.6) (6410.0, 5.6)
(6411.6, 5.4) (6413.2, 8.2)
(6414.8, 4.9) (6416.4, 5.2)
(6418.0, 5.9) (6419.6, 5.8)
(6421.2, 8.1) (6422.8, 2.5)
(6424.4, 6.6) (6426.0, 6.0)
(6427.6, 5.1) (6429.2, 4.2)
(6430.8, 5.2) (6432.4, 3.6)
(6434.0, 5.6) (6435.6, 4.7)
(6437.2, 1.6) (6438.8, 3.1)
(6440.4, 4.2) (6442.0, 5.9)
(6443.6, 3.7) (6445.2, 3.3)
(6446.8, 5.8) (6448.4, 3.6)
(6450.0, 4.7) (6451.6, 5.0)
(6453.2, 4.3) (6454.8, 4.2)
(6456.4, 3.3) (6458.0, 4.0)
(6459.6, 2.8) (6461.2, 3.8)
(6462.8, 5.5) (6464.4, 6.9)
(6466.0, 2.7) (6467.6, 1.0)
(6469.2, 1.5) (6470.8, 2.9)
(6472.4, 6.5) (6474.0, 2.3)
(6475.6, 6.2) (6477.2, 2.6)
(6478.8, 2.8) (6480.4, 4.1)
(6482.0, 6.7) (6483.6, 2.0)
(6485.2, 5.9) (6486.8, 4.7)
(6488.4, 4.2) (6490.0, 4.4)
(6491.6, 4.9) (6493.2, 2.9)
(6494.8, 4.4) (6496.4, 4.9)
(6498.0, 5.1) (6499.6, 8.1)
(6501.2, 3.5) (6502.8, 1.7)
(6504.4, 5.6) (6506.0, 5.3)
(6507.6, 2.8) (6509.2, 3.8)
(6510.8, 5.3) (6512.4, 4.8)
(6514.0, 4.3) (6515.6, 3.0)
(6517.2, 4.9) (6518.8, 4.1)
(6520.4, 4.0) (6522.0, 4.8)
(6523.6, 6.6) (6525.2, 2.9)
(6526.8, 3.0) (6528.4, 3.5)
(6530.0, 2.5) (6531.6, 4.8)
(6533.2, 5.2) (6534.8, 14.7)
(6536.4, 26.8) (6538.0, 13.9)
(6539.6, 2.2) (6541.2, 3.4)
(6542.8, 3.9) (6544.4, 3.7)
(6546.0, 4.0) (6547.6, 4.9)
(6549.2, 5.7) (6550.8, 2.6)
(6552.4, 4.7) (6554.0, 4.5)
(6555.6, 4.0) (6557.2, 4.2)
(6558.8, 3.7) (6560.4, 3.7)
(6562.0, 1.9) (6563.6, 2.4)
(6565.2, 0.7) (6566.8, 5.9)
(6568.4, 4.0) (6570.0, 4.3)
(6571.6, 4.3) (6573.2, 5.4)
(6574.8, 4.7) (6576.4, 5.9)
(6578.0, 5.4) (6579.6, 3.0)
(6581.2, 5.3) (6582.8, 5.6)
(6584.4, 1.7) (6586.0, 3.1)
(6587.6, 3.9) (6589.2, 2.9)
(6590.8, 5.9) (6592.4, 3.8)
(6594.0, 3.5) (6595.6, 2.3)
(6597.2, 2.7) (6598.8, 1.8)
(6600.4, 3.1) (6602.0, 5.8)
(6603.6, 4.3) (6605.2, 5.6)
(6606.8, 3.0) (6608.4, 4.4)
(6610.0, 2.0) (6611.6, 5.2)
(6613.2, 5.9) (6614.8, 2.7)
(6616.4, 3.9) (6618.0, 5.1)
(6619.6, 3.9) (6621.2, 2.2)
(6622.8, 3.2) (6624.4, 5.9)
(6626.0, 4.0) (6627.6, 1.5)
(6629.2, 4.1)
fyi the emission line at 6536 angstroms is H-beta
